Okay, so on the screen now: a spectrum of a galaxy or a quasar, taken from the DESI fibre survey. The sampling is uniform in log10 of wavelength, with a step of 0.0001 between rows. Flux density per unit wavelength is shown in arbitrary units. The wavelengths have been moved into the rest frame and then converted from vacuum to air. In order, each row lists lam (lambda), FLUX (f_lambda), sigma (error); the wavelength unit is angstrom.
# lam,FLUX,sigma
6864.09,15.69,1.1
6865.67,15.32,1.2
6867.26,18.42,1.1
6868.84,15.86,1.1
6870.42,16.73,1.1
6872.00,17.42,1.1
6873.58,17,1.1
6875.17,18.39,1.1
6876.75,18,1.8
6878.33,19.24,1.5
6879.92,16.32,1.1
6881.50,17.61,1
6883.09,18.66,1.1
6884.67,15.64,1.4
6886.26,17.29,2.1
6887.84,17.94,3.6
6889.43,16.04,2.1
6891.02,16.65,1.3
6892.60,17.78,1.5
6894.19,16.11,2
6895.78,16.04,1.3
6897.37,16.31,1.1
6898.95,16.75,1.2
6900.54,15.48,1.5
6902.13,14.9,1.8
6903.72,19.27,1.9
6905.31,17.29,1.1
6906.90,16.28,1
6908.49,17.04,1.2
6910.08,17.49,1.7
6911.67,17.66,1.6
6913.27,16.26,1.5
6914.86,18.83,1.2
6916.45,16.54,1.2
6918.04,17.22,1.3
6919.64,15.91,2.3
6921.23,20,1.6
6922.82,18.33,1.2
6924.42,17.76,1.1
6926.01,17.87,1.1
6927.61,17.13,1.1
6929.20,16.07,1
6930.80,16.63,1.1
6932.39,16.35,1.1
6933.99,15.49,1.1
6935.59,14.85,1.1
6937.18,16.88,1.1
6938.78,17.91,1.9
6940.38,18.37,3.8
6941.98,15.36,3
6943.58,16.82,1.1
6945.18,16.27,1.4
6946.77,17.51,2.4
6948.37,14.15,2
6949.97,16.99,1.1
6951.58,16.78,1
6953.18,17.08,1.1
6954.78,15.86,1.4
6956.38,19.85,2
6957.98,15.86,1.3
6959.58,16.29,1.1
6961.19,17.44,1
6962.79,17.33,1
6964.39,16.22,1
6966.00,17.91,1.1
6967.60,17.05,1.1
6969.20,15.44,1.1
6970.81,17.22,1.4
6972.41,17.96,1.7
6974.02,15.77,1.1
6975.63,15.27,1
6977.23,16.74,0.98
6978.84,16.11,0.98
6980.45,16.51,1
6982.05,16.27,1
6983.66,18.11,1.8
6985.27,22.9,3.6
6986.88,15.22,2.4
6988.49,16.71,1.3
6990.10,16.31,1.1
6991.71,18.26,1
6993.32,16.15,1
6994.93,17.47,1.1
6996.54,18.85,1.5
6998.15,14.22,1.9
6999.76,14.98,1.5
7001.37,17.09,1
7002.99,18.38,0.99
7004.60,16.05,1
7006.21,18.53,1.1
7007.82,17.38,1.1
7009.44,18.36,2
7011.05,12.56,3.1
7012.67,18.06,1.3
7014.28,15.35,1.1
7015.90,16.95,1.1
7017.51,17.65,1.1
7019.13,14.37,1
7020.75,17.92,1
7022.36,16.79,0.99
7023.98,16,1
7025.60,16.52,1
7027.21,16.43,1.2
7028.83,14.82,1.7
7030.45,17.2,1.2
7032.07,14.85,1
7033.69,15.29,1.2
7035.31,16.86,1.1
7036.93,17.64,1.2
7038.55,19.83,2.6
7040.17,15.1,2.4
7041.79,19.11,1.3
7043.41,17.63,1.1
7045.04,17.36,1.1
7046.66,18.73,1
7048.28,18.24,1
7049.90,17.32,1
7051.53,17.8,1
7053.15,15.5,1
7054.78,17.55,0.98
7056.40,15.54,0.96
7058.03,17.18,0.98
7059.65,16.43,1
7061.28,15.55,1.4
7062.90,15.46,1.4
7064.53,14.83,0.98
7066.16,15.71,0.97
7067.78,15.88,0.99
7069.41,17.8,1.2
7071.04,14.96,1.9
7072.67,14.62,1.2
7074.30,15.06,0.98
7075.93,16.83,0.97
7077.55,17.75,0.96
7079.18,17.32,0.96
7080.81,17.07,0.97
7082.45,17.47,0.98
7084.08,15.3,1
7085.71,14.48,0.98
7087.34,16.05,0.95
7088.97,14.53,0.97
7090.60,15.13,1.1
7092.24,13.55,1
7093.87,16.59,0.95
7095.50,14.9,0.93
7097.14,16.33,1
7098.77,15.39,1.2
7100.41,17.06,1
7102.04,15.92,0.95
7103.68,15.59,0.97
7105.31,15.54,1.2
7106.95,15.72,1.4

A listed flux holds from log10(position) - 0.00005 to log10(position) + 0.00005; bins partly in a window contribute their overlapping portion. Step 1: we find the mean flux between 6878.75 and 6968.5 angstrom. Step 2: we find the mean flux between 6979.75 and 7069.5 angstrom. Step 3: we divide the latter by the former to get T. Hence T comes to 0.99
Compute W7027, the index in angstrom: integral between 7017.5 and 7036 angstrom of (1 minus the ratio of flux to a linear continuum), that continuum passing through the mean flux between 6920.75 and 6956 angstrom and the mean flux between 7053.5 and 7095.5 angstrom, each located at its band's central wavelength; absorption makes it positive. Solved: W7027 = 0.1 angstrom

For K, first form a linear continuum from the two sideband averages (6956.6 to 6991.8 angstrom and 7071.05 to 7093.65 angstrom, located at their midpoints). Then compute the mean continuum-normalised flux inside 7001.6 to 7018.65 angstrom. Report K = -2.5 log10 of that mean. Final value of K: -0.02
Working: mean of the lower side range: 17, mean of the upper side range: 15.8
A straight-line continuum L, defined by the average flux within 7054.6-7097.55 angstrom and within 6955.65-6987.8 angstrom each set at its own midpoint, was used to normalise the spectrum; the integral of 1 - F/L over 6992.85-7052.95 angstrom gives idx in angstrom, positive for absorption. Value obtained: -1.3 angstrom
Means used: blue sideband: 17.1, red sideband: 15.9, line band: 16.9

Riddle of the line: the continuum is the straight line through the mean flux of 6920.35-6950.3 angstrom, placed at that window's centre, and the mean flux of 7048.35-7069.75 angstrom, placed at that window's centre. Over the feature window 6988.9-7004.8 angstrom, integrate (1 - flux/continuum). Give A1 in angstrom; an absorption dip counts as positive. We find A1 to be -0.2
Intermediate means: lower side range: 16.9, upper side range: 16.4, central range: 16.8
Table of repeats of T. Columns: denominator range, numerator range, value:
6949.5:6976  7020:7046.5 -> 1.00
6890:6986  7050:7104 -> 0.94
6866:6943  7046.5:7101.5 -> 0.95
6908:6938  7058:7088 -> 0.94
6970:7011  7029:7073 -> 0.98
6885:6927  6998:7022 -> 0.97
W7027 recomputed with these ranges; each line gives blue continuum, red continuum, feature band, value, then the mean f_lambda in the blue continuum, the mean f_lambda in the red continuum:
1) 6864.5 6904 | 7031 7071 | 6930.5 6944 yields 0.3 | 17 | 16.8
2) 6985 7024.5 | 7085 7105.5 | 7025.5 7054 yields -1.3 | 16.8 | 15.5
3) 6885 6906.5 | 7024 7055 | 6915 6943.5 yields -0.4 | 16.7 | 17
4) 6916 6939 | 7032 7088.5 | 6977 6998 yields -0.6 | 17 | 16.6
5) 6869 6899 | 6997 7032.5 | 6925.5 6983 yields 0.4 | 17.1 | 16.4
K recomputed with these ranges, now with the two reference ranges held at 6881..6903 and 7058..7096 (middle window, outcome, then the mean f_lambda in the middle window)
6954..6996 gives -0.05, 17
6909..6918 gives -0.05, 17.3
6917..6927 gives -0.08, 17.8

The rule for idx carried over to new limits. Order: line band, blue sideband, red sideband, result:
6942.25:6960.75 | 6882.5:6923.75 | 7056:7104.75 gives 0.1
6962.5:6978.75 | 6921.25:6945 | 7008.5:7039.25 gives 0.1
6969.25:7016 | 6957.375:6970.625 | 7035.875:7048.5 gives 0.8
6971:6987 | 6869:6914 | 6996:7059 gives -0.3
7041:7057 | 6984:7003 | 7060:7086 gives -1.1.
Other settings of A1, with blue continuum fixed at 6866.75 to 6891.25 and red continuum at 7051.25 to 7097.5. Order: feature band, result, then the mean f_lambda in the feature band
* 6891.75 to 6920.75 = 0.4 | 16.9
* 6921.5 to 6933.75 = -0.2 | 17.2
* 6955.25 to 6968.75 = -0.3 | 17.2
